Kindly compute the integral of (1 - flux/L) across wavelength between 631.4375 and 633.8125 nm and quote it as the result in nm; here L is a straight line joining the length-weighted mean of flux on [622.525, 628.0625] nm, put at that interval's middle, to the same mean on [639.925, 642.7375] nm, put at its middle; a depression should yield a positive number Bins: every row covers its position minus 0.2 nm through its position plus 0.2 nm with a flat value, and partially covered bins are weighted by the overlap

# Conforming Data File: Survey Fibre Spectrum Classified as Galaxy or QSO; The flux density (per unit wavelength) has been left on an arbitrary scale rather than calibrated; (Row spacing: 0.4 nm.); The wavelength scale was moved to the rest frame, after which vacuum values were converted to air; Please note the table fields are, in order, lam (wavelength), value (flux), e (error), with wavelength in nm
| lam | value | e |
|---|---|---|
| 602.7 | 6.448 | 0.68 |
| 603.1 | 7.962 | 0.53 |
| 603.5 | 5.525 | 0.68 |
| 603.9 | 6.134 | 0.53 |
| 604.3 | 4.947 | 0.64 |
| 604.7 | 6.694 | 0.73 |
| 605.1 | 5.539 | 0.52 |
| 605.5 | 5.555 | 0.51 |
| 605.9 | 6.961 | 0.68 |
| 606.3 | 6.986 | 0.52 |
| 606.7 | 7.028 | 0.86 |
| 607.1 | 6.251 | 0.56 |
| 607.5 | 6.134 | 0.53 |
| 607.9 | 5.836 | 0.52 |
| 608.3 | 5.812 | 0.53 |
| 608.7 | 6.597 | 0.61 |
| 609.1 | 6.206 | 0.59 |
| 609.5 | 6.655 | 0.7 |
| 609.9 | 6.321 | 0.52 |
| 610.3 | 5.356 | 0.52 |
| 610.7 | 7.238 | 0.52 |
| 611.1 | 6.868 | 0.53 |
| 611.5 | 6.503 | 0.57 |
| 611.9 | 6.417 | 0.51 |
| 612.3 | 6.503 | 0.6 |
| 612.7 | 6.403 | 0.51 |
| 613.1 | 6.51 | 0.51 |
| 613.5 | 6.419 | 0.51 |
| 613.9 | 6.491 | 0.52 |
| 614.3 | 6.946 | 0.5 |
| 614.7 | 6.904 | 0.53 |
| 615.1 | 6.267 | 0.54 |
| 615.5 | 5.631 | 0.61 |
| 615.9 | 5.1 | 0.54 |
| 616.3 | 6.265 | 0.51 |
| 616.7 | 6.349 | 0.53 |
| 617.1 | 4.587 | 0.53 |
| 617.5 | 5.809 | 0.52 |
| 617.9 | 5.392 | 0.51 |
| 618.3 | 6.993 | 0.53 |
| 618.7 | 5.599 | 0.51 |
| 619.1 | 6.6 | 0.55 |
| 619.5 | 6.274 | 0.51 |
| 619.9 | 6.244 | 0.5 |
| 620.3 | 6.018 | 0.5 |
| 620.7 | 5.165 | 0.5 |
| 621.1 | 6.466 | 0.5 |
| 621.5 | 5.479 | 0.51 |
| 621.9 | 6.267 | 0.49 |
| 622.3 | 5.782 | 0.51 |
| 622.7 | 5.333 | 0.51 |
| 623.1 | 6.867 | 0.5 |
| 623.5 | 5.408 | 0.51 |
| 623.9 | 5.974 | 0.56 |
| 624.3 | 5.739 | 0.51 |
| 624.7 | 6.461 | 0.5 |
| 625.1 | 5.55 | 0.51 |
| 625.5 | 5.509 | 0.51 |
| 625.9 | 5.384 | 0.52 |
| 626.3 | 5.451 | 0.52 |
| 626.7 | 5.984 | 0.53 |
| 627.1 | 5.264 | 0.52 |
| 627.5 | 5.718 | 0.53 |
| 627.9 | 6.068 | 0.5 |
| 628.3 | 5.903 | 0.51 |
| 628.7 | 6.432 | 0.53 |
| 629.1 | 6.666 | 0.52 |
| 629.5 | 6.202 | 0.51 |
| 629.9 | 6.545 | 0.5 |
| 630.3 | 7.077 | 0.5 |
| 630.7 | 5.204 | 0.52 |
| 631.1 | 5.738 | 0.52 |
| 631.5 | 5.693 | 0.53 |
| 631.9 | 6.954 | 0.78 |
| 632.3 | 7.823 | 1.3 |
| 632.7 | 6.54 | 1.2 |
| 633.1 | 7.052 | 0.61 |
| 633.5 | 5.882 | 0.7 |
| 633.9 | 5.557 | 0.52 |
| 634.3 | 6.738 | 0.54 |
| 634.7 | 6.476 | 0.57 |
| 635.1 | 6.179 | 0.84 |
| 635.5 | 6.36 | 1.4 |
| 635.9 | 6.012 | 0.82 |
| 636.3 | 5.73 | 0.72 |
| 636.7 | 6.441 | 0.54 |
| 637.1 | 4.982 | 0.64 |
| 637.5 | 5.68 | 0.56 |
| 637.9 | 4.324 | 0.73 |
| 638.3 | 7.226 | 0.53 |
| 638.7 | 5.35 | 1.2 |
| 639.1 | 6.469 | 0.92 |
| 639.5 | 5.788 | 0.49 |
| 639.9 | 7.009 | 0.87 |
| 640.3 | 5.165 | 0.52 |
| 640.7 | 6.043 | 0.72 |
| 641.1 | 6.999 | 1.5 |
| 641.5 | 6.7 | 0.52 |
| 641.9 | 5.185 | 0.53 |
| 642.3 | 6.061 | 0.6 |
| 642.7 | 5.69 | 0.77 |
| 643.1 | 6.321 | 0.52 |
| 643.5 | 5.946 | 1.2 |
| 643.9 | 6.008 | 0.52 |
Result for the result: -0.31 nm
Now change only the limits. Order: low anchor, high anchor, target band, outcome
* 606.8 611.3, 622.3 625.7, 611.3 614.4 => -0.16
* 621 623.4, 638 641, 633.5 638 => 0.14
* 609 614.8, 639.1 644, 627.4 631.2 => 0.05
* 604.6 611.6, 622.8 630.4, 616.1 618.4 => 0.12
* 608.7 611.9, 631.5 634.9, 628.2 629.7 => 0.05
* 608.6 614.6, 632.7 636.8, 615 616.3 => 0.15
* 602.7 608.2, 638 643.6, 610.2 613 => -0.12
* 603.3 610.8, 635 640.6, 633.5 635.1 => -0.07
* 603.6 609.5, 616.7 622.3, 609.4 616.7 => -0.38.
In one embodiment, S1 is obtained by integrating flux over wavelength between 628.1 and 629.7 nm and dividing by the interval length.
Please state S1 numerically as 6.3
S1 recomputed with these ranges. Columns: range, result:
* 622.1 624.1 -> 5.87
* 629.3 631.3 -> 6.15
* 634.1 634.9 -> 6.61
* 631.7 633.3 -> 7.09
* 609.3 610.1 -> 6.49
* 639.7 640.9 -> 6.07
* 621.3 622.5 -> 5.84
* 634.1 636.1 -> 6.35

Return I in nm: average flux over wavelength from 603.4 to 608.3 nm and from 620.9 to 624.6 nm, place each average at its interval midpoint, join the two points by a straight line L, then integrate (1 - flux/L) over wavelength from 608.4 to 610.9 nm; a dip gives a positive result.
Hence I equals -0.117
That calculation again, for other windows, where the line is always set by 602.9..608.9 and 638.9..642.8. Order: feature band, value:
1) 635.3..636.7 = 0.01 nm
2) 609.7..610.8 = 0.00 nm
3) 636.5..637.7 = 0.09 nm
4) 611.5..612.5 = -0.04 nm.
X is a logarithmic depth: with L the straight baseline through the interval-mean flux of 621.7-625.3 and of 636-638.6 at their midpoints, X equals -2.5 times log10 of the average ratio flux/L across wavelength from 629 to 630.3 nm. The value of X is -0.12 mag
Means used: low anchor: 5.93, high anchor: 5.73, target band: 6.55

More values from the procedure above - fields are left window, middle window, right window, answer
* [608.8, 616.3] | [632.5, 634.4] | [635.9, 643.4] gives -0.050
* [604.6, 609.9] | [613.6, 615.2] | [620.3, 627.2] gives -0.098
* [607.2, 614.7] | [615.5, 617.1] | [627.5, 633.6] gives 0.125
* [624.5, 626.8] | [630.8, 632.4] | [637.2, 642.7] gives -0.101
